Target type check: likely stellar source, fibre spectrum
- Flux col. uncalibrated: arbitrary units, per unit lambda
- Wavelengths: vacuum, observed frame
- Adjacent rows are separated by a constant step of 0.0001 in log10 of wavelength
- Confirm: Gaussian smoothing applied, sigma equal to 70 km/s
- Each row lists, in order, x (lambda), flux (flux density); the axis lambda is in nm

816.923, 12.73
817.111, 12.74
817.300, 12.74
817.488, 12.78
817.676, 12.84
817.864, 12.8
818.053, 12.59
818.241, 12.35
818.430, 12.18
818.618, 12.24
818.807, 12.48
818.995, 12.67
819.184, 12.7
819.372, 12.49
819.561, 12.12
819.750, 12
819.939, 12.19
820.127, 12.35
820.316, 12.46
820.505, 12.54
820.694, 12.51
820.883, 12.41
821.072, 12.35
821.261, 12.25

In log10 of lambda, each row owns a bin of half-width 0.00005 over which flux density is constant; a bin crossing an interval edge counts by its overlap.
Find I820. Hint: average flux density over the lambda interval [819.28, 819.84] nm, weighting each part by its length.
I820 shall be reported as 12.2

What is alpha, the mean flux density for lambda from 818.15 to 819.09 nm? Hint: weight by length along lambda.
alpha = 12.4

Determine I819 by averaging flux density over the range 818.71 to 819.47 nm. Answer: 12.6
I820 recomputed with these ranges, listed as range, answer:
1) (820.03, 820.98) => 12.5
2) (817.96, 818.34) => 12.5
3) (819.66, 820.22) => 12.2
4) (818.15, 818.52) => 12.2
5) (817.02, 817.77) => 12.8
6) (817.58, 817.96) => 12.8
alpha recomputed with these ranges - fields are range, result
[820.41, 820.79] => 12.5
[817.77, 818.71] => 12.4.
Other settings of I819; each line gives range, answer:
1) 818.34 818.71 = 12.2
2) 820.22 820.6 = 12.5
